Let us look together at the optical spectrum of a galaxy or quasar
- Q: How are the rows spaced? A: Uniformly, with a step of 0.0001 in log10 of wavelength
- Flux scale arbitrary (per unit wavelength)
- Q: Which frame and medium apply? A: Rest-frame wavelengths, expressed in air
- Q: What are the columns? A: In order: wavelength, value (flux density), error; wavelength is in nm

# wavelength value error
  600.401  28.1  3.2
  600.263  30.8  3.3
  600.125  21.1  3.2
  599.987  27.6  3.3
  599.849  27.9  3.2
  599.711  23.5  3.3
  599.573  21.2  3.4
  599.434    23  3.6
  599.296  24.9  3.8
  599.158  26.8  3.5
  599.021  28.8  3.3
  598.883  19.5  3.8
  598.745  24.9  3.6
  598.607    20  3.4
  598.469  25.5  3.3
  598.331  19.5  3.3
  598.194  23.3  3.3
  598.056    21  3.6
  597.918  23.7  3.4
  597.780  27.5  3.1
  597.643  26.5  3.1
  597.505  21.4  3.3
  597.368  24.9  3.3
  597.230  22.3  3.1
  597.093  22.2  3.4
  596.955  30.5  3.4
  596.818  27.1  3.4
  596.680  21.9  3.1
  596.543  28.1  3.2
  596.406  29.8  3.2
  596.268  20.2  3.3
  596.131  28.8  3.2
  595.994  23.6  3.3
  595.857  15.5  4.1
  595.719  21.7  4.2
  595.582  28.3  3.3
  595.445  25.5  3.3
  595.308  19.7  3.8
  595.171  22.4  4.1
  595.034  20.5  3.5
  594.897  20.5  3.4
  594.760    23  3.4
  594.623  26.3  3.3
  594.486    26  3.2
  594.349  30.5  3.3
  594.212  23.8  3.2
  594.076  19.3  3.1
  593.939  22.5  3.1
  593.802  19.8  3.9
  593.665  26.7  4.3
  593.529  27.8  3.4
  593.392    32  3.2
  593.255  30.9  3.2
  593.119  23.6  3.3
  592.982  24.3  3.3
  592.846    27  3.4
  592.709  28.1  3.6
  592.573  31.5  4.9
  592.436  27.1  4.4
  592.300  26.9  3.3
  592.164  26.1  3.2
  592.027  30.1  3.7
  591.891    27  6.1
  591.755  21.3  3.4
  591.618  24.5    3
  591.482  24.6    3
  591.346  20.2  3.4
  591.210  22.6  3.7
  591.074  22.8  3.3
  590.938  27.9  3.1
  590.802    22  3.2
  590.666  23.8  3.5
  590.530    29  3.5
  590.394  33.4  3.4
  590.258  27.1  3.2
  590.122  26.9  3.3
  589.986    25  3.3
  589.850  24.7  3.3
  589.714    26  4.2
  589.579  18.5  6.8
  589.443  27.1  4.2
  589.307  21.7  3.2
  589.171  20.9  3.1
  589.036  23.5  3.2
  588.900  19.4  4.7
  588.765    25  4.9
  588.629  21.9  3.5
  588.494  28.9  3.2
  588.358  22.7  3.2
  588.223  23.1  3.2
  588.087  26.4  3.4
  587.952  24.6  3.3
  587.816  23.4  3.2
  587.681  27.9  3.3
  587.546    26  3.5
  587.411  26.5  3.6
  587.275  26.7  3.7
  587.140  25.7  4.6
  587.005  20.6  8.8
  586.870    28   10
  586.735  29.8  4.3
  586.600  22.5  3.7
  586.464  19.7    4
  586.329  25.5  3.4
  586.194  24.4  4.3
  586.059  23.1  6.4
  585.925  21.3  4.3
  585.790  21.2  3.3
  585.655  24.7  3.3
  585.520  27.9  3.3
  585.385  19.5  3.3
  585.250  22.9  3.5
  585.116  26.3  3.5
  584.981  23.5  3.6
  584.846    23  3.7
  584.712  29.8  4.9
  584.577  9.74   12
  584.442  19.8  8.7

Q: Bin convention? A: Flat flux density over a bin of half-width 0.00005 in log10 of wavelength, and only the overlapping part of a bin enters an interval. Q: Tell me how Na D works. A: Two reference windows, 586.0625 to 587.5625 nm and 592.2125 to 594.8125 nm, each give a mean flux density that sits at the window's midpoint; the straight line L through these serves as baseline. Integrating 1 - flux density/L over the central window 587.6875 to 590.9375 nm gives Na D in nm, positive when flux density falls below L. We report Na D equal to 0.09 nm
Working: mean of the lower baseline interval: 24.9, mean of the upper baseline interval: 26.2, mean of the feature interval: 24.7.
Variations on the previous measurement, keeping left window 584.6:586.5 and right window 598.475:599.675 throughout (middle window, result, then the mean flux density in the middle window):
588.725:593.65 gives -0.413 nm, 25.6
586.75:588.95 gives -0.132 nm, 25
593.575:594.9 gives -0.024 nm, 24.1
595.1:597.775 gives -0.071 nm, 24.3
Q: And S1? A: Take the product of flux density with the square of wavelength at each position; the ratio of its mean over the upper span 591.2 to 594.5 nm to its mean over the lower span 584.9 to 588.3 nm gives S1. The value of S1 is 1.1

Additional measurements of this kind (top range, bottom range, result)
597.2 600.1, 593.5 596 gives 1.04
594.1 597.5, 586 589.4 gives 1.02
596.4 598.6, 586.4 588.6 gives 1.01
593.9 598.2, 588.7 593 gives 0.97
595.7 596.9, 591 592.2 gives 1.01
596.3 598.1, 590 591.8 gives 1.02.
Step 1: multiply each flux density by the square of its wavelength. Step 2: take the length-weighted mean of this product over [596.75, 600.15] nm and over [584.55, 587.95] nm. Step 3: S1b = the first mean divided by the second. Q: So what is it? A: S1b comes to 1.04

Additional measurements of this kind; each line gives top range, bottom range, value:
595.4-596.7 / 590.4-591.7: 1.01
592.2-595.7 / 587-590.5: 1.04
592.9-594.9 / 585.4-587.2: 1.08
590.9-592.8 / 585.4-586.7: 1.12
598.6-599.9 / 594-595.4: 1.06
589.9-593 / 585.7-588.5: 1.08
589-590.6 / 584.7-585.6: 1.06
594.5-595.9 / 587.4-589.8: 0.96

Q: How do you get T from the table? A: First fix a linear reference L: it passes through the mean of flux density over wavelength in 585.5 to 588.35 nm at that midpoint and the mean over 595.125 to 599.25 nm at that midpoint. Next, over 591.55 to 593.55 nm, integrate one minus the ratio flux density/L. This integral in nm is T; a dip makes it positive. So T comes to -0.238 nm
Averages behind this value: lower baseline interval 24.6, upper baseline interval 24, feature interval 27.2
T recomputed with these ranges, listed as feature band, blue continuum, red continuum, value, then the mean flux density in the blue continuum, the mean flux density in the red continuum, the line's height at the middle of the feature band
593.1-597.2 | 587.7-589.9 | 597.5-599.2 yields -0.15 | 23.7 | 23.8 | 23.7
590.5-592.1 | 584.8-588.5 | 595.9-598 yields 0.01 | 24.4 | 25.1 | 24.7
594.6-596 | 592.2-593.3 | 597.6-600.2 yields 0.20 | 27.3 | 24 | 26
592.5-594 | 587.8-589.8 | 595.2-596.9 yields -0.18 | 23.6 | 24.2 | 23.9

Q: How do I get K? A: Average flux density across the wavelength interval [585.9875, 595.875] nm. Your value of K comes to 24.8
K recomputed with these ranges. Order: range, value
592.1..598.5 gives 24.8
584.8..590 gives 24.1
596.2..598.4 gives 24.4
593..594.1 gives 25.5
